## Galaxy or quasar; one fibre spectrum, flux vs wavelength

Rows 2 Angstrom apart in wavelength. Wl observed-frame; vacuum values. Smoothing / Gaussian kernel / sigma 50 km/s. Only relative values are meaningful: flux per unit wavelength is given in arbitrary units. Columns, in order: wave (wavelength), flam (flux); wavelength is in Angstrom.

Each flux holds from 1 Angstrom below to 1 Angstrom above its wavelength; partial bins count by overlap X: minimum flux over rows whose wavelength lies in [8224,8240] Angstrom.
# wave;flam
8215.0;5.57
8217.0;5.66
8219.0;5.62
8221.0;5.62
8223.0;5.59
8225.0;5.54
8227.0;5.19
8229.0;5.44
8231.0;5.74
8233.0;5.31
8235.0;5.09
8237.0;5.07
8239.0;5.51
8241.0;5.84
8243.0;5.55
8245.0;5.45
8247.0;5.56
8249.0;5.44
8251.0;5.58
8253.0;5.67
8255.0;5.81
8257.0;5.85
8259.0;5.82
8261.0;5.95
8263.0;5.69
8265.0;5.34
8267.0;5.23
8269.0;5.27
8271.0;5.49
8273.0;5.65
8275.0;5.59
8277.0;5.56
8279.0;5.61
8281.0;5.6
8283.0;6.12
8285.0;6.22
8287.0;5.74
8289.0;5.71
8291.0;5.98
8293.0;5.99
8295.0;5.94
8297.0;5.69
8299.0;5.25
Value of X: 5.07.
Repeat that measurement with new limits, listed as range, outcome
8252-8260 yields 5.67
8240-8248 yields 5.45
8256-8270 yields 5.23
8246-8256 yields 5.44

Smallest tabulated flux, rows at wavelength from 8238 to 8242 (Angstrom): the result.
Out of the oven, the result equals 5.51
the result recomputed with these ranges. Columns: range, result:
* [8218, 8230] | 5.19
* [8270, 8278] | 5.49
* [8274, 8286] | 5.56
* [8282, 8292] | 5.71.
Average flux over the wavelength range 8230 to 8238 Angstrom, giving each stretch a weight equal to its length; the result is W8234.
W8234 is 5.3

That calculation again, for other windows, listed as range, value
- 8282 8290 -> 5.95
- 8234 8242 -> 5.38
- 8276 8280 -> 5.58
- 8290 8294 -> 5.99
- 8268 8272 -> 5.38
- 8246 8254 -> 5.56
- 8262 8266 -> 5.52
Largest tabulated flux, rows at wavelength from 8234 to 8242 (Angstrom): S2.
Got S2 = 5.84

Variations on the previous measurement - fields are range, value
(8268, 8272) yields 5.49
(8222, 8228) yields 5.59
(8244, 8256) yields 5.81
